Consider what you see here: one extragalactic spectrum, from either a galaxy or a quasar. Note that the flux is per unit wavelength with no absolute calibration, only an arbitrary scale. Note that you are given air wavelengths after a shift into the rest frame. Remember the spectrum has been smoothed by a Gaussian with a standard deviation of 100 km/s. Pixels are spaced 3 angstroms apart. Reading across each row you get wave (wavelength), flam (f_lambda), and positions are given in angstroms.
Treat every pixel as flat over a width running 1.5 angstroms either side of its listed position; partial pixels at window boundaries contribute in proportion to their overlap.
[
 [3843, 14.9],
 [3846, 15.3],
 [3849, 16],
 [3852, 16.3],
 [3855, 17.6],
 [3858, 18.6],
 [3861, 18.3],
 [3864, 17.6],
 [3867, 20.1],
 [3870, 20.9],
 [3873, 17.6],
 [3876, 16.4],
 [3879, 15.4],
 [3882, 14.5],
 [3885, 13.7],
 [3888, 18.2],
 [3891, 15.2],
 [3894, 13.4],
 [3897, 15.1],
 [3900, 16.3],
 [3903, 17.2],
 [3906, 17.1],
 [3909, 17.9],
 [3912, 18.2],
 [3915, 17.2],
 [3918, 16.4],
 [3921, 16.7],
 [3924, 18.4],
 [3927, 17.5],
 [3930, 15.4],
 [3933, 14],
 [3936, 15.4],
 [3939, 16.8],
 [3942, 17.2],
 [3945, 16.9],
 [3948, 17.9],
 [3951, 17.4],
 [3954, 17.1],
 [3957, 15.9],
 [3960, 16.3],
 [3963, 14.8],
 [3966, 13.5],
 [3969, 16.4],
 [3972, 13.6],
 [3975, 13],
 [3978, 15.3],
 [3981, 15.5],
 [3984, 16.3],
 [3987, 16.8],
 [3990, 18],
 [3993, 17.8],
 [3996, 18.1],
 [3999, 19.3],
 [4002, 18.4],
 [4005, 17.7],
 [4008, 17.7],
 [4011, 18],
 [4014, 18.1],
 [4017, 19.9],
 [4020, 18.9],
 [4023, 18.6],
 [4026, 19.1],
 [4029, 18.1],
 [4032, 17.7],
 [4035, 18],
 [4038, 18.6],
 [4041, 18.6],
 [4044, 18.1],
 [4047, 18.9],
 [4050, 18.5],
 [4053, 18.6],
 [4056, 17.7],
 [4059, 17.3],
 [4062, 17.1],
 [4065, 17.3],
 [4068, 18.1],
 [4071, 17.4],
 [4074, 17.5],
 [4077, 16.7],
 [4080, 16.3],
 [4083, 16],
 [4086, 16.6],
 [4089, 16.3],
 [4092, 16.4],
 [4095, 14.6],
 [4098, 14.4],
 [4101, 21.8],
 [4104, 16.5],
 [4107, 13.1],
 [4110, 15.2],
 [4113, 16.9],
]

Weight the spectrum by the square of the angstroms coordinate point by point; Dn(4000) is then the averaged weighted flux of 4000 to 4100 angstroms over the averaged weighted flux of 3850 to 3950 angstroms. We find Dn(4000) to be 1.13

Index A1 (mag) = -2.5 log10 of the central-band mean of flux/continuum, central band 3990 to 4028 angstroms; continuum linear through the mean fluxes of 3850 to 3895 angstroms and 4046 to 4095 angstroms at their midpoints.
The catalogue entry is -0.08 mag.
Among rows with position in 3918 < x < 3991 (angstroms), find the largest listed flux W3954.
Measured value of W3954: 18.4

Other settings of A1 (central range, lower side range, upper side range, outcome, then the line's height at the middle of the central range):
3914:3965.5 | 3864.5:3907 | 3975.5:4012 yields 0.027 mag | 16.9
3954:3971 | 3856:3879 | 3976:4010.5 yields 0.136 mag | 17.5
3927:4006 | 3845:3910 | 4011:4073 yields 0.077 mag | 17.5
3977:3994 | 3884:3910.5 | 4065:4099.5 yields -0.026 mag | 16.2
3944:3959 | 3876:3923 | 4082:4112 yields -0.055 mag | 16.2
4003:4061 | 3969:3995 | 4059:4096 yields -0.125 mag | 16.3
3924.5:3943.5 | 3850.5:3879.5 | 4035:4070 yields 0.116 mag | 18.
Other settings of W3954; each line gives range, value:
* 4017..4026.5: 19.9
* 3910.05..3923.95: 18.2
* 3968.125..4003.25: 19.3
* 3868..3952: 20.9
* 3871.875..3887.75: 17.6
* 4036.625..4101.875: 21.8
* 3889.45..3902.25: 16.3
